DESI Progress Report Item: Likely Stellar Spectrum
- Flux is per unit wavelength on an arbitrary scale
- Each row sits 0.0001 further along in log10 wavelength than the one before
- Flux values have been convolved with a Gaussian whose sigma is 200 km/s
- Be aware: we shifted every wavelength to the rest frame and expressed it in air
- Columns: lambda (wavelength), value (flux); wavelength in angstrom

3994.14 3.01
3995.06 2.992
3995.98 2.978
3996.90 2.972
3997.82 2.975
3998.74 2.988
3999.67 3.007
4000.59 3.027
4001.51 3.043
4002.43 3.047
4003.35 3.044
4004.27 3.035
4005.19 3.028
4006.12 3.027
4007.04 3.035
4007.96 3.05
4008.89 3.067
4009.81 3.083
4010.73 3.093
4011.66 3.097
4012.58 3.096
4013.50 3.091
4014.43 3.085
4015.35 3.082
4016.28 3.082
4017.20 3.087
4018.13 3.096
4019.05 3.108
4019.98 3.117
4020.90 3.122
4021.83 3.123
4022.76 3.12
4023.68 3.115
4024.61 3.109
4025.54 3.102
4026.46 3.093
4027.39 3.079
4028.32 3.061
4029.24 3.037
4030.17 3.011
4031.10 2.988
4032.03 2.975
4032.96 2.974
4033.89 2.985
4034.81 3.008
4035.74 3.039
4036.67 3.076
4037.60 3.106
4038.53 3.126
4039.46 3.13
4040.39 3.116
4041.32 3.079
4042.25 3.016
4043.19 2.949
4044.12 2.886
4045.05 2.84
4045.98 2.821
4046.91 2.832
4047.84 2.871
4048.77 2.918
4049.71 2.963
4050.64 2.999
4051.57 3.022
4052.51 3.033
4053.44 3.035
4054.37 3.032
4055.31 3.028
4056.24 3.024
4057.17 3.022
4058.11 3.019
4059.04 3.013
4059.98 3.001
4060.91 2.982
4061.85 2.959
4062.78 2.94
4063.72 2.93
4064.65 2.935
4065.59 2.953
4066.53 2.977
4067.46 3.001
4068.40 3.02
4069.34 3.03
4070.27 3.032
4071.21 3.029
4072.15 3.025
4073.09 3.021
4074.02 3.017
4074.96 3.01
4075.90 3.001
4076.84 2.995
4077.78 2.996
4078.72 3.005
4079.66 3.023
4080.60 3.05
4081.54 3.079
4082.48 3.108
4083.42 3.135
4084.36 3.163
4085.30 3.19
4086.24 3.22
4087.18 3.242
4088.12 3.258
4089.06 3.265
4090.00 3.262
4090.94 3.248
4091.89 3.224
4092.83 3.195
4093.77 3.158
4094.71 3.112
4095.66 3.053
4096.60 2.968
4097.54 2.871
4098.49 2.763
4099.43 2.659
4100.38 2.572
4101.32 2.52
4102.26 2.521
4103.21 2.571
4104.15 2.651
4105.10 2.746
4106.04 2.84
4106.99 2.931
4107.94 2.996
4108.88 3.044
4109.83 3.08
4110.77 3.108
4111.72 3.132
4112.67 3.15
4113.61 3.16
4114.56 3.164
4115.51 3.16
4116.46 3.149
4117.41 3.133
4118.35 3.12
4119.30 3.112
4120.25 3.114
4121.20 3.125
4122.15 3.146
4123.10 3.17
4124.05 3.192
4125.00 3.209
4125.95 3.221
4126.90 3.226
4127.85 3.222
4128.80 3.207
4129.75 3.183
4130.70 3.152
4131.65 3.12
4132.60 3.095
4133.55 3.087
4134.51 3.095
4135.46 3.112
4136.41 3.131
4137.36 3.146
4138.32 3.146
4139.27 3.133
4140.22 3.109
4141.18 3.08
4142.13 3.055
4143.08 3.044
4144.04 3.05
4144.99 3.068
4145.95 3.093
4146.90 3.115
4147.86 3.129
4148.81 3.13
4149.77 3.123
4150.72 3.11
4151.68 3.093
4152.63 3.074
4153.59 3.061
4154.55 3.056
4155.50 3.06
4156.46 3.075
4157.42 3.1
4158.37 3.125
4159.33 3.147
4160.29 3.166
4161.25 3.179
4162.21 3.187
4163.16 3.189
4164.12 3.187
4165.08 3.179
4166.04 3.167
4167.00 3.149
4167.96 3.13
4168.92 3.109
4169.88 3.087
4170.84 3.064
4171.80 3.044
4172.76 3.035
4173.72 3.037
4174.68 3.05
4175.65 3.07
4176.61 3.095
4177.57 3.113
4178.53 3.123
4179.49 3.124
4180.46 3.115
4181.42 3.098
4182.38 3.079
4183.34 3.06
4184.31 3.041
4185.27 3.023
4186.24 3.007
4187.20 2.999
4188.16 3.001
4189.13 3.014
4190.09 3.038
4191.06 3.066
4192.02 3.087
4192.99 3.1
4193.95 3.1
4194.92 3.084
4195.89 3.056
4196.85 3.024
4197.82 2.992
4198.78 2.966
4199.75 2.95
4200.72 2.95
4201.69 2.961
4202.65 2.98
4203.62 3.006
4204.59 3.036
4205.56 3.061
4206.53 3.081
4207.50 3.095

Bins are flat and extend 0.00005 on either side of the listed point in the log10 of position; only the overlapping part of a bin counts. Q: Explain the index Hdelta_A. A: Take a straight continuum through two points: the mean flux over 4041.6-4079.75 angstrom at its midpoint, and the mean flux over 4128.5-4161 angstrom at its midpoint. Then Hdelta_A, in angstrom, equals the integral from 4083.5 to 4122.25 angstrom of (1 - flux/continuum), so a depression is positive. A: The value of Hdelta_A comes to 0.2 angstrom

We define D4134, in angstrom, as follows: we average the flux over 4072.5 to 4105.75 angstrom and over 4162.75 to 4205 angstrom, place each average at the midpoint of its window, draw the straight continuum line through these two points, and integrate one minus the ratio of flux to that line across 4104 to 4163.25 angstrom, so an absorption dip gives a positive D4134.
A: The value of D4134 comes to -1.5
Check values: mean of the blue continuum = 3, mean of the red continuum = 3.06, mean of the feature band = 3.11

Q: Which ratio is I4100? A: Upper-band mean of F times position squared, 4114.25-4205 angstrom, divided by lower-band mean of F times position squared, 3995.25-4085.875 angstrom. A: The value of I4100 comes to 1.08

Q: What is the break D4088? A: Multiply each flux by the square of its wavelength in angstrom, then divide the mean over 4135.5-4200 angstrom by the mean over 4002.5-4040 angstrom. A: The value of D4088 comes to 1.1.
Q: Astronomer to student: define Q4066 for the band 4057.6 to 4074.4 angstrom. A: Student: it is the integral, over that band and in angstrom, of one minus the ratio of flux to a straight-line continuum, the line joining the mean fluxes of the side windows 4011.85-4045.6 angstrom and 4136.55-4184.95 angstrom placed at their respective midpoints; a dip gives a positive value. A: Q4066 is 0.4 angstrom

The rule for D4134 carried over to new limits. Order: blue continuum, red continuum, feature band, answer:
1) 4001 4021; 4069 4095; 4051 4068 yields 0.58 angstrom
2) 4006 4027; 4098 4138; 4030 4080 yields 1.17 angstrom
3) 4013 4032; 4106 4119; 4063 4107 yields 1.39 angstrom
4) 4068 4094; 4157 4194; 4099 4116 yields 1.17 angstrom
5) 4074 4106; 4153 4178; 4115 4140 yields -0.81 angstrom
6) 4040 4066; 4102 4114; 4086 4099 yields -0.85 angstrom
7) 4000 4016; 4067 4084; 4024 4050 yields 0.35 angstrom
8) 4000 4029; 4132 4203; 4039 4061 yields 0.68 angstrom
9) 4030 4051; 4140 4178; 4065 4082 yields 0.03 angstrom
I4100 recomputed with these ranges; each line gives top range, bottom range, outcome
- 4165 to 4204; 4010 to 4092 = 1.07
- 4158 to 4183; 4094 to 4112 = 1.13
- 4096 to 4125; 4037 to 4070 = 1.02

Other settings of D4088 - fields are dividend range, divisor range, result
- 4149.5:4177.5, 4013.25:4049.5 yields 1.09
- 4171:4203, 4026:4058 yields 1.09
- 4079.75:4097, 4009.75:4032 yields 1.06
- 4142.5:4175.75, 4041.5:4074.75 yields 1.10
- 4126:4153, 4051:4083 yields 1.07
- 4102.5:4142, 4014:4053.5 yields 1.06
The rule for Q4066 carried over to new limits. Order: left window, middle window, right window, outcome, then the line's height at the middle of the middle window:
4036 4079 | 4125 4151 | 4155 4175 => -0.3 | 3.09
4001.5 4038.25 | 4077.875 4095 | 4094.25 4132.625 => -0.7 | 3.03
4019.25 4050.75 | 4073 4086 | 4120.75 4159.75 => 0.0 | 3.07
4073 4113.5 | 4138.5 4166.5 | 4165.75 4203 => -0.7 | 3.04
